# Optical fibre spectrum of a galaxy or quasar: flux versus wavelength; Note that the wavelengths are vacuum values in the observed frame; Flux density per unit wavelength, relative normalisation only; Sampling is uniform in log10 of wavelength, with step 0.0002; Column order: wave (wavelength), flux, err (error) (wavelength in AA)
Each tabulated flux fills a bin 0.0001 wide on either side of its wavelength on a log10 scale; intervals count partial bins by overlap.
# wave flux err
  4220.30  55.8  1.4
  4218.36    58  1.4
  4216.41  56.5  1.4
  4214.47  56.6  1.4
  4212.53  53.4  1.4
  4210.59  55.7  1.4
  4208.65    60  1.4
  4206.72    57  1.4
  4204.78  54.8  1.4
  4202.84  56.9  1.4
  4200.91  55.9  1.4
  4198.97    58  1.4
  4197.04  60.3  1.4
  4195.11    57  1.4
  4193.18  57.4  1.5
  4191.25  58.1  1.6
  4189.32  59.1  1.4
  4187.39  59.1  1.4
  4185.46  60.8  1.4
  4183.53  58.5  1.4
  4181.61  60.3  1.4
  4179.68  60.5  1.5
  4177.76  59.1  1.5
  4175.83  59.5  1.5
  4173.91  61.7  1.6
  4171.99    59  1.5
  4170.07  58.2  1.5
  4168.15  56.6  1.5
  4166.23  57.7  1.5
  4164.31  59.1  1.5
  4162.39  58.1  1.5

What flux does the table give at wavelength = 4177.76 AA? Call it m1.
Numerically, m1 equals 59.1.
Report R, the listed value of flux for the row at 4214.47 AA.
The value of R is 56.6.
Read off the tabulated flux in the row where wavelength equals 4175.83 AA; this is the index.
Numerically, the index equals 59.5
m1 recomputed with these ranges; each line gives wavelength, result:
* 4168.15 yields 56.6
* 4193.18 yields 57.4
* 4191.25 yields 58.1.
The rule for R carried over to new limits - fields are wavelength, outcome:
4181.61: 60.3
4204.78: 54.8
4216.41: 56.5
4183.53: 58.5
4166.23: 57.7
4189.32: 59.1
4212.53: 53.4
